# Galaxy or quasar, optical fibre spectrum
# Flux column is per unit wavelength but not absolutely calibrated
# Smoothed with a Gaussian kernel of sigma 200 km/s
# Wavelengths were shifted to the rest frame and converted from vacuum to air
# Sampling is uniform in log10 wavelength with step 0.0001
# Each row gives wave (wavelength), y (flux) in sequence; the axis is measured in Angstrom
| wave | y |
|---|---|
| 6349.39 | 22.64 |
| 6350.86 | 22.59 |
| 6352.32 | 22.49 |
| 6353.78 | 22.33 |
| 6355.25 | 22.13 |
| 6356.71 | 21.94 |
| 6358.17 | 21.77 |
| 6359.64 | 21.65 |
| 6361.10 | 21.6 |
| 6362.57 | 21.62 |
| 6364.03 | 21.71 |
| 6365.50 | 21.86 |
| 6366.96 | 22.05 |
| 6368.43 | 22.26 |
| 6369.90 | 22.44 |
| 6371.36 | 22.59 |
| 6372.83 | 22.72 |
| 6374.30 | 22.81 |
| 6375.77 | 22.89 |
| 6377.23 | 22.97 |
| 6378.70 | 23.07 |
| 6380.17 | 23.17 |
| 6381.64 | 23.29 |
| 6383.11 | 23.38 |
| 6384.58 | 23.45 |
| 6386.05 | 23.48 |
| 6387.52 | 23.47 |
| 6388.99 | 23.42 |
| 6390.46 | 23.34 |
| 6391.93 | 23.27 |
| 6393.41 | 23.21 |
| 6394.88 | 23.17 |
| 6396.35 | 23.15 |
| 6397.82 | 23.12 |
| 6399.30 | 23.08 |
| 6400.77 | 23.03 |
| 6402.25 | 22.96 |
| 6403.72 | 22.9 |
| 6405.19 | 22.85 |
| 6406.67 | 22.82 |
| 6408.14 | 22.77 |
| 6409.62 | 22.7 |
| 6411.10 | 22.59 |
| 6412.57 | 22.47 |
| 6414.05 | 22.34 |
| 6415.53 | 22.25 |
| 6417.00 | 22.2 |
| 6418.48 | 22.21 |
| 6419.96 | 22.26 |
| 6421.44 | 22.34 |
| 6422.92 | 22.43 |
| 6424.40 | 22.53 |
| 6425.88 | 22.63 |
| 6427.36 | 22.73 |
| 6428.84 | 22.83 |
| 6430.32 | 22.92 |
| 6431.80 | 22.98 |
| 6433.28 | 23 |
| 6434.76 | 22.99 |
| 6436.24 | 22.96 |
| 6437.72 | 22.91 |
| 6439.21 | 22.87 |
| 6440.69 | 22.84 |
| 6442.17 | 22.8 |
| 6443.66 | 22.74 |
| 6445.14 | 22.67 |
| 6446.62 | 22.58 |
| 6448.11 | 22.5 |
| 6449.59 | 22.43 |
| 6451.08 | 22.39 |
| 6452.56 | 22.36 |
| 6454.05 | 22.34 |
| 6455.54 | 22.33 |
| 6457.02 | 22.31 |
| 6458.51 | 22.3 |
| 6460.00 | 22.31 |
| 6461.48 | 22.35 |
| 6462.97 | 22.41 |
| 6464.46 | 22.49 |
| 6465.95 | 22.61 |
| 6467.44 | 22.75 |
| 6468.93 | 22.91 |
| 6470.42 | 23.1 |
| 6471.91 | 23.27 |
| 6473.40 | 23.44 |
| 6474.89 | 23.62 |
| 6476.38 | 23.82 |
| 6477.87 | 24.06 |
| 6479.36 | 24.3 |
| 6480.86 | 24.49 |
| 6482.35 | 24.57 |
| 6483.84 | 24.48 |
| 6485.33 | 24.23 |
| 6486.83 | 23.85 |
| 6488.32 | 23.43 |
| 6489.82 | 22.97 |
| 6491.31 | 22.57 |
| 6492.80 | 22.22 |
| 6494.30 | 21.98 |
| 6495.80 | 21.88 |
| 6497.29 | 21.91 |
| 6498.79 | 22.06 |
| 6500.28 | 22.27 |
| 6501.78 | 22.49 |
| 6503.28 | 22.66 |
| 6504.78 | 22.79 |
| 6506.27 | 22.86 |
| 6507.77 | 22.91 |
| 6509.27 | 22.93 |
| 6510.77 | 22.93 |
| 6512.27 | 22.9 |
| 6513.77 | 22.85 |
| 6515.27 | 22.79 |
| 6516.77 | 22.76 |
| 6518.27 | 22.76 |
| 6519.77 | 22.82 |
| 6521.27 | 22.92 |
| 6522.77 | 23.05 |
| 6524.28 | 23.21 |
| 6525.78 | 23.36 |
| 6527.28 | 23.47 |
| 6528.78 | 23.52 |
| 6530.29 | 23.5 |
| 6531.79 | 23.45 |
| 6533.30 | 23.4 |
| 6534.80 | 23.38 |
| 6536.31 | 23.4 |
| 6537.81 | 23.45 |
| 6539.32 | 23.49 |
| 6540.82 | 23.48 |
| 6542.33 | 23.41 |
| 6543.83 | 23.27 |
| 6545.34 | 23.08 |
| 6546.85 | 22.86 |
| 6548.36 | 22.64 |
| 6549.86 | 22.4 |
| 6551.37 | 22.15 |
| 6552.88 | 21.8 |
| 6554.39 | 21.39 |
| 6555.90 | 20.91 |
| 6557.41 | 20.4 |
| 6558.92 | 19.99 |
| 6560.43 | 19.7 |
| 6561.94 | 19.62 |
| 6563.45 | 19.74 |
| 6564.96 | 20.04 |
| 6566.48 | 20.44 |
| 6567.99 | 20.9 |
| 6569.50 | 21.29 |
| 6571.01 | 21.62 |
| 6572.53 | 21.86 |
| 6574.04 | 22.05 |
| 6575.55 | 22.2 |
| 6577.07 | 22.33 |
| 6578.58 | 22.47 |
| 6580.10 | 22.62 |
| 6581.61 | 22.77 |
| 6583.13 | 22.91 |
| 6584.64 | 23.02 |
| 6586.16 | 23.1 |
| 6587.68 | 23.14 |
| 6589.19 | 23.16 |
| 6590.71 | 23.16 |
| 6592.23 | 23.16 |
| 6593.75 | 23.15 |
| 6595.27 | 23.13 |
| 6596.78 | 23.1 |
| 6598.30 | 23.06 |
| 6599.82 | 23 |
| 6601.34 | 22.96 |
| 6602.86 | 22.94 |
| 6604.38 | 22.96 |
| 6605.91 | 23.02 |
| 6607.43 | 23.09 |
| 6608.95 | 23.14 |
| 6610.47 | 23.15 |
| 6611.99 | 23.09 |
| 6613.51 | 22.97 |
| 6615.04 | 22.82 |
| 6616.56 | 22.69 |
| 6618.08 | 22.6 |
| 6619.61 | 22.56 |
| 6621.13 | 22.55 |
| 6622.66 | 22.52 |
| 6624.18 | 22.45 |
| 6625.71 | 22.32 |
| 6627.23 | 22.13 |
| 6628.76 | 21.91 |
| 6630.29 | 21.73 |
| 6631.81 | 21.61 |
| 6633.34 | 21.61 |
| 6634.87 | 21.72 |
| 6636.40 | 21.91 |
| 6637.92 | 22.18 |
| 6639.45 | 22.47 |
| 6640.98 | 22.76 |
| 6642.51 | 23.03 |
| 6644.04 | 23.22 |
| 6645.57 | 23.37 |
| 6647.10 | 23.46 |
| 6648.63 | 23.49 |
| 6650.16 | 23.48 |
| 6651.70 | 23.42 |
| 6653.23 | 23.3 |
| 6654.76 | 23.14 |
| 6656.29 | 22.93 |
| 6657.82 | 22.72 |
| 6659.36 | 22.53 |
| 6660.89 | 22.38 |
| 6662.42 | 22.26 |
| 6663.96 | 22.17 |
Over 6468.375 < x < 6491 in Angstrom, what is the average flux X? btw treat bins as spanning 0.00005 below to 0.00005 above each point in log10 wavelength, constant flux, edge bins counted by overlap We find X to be 23.8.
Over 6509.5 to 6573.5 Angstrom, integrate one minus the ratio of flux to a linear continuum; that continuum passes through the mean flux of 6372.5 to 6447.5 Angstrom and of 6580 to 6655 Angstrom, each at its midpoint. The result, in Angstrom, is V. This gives 1.5 Angstrom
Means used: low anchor 22.9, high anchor 22.8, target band 22.3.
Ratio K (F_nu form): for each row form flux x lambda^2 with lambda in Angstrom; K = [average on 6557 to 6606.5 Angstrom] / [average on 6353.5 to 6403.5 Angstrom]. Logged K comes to 1.04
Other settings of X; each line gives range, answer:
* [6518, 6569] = 22.3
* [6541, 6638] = 22.3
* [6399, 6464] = 22.6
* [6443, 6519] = 22.9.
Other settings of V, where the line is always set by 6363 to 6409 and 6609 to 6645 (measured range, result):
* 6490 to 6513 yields 0.2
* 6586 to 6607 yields -0.5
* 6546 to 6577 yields 1.9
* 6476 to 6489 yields -0.8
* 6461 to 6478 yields -0.2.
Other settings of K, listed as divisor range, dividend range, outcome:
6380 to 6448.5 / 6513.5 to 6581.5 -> 1.01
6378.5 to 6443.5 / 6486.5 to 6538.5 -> 1.03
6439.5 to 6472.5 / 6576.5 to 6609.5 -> 1.06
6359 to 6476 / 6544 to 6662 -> 1.04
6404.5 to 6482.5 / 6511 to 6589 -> 1.01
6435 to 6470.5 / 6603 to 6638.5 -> 1.05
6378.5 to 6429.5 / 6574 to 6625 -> 1.06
